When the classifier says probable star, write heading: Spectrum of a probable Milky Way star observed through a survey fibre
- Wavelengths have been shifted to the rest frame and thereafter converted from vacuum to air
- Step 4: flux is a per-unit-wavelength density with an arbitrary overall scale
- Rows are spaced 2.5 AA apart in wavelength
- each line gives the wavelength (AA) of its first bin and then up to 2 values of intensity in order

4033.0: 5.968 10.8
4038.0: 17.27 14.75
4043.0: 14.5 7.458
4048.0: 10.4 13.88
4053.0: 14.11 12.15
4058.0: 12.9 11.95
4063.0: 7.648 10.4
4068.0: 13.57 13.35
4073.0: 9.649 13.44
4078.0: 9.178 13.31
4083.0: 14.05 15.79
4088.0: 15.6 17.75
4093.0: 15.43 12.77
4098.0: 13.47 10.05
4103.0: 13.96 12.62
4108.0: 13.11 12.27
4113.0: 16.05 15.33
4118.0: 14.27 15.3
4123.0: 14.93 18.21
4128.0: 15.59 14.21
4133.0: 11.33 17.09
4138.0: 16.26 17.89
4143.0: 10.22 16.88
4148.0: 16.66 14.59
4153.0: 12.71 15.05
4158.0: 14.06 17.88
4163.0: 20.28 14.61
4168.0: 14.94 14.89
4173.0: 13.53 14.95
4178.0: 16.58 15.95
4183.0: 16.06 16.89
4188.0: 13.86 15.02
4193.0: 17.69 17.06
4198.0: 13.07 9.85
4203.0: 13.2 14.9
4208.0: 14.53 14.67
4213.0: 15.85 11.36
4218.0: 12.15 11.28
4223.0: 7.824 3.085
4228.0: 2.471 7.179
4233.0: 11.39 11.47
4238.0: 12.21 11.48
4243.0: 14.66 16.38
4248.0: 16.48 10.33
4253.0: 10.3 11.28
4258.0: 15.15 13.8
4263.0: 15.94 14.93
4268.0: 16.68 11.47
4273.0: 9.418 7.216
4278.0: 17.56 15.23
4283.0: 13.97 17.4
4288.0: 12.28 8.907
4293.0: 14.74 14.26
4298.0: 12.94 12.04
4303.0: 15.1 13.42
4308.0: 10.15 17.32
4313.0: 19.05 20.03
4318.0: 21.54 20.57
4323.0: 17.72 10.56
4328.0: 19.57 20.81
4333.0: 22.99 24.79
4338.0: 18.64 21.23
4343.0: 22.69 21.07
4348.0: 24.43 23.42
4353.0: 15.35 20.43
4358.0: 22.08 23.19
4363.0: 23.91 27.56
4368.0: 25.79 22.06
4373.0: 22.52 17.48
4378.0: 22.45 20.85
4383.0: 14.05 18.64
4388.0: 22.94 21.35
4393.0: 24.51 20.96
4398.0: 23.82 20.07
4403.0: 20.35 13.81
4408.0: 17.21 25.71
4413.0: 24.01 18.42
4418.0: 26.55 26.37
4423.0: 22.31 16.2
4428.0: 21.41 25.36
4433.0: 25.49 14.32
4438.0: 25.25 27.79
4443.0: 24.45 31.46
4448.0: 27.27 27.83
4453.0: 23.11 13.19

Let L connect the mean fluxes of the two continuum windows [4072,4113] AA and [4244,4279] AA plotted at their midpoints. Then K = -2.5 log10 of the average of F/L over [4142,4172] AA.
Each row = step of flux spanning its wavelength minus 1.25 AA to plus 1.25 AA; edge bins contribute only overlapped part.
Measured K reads -0.144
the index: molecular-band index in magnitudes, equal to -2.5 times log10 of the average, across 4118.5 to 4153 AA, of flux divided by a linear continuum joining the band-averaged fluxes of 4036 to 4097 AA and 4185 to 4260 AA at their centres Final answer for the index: -0.19 mag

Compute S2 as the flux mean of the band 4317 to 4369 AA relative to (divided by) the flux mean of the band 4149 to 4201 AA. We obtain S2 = 1.39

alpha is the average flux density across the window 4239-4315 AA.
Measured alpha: 13.7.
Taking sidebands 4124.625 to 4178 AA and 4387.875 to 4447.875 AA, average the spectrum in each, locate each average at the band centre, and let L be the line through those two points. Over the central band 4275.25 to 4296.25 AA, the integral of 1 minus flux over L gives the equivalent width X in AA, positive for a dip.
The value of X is 5.75 AA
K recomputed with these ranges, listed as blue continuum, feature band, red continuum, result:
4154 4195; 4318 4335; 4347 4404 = 0.058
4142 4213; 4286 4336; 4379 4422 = 0.152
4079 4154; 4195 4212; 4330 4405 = 0.229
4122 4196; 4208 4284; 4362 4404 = 0.425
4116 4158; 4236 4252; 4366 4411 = 0.288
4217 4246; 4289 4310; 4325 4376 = 0.281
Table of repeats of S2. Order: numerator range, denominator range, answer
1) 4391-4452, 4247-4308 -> 1.73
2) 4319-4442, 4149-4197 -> 1.37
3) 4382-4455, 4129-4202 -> 1.48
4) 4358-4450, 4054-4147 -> 1.63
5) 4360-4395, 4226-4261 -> 1.90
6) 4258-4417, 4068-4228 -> 1.31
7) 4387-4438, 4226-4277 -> 1.82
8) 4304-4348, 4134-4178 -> 1.24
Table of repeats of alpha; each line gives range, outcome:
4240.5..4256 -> 13.2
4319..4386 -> 20.9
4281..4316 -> 14.3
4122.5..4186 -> 15.5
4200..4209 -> 13.4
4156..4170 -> 16.2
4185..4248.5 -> 12.4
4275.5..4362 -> 17.7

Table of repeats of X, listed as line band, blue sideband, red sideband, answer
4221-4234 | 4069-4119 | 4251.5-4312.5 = 6.66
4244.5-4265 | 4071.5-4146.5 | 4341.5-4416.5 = 4.94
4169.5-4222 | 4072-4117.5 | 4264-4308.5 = -3.88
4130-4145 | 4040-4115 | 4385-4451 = -0.04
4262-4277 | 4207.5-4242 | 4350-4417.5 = 0.87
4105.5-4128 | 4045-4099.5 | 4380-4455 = -1.42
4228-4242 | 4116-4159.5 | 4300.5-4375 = 5.95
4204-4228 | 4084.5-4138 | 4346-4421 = 8.29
